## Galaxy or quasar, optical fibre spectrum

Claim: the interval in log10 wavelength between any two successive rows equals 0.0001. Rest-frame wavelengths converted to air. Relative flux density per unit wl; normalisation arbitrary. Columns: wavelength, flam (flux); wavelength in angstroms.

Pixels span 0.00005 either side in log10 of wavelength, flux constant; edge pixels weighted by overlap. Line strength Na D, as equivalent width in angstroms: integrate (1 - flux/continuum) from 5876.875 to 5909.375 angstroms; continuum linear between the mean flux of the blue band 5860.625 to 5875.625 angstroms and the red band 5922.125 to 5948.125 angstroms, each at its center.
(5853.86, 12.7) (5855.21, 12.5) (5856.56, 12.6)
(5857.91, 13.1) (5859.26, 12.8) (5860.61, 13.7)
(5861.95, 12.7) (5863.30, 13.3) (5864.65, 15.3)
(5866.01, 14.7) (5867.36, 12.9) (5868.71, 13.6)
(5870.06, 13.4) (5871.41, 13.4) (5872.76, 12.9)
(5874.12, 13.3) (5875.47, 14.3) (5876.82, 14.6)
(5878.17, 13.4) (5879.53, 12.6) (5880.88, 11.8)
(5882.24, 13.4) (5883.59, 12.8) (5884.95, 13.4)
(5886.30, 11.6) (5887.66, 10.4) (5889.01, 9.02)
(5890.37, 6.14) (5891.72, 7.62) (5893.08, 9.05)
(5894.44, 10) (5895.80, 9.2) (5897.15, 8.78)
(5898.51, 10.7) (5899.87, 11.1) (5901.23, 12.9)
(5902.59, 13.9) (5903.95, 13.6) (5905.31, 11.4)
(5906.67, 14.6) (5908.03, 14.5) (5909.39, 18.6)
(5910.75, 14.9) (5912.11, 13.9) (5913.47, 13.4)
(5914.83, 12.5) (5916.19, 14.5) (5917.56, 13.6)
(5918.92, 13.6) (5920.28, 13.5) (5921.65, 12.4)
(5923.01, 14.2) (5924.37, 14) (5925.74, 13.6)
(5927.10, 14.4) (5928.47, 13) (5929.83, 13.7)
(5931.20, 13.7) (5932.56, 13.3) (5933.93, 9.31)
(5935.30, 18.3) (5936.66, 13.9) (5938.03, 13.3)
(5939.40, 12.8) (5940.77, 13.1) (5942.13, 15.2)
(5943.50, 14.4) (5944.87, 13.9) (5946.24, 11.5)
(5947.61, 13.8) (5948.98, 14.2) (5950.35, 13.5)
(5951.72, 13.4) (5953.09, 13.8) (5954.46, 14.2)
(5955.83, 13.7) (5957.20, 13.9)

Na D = 4.82 angstroms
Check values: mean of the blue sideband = 13.6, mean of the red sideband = 13.6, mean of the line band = 11.6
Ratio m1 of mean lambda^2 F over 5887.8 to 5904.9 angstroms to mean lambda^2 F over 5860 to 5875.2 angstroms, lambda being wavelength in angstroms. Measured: 0.76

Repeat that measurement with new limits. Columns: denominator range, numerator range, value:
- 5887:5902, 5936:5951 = 1.45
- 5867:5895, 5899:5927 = 1.17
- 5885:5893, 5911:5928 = 1.48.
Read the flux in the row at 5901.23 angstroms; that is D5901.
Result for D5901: 12.9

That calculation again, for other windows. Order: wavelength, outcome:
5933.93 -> 9.31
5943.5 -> 14.4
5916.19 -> 14.5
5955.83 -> 13.7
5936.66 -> 13.9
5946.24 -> 11.5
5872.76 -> 12.9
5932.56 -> 13.3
